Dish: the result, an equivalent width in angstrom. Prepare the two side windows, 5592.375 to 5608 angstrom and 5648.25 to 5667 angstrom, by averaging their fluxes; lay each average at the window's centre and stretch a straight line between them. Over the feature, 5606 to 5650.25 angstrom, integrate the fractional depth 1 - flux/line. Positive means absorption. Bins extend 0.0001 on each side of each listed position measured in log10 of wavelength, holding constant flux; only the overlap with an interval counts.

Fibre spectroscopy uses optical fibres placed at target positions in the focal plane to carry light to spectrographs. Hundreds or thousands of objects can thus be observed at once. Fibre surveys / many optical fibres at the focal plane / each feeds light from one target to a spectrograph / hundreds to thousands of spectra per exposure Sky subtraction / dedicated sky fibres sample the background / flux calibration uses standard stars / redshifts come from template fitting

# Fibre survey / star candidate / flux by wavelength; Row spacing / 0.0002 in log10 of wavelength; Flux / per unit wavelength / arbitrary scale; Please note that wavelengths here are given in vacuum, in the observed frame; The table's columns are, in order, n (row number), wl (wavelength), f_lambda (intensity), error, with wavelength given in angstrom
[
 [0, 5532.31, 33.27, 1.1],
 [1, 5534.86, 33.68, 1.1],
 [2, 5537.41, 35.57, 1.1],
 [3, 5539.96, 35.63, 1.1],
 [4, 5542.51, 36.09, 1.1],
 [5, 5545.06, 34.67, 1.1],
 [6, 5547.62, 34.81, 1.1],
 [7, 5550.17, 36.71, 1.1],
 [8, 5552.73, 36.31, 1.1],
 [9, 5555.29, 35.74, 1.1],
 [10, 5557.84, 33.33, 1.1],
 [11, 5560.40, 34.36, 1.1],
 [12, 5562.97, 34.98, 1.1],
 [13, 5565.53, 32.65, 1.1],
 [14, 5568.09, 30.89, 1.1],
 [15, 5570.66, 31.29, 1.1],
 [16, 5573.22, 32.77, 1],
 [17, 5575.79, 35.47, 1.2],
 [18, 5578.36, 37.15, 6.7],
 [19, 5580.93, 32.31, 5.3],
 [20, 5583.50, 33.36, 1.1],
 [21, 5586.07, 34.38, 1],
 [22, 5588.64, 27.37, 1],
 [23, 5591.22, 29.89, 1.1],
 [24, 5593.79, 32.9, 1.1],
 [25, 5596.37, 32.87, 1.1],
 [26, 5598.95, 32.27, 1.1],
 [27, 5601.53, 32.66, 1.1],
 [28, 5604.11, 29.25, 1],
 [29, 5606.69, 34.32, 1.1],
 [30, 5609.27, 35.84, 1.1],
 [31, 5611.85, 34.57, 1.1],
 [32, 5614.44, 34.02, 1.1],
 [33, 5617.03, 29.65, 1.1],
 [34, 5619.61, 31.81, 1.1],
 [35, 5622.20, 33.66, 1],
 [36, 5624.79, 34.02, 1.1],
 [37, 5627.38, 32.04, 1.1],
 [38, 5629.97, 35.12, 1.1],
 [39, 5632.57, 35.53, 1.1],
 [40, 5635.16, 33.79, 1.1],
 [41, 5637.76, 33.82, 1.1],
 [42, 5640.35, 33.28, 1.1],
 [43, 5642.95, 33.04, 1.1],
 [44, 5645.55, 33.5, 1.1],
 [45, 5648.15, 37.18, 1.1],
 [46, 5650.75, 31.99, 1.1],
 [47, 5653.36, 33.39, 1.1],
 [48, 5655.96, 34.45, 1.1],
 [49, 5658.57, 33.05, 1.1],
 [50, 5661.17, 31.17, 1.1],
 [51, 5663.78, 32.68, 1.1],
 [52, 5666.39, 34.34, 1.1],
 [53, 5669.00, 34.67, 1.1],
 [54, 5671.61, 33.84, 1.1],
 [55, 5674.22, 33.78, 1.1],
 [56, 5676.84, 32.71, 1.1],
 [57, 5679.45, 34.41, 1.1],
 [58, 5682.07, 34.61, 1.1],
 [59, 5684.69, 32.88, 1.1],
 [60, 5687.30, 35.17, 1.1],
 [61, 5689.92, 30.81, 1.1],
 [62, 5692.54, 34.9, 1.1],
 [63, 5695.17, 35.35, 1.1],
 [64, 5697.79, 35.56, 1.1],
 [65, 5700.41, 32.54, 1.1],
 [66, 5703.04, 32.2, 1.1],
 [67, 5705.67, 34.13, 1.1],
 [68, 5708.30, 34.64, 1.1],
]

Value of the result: -1.37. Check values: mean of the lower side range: 32.4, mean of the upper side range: 33.2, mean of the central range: 33.8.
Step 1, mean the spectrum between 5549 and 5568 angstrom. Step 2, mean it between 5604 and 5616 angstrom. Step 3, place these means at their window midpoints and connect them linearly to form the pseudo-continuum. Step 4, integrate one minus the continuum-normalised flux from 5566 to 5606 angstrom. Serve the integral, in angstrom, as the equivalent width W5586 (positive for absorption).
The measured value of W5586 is 2.21 angstrom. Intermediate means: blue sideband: 34.6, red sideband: 33.9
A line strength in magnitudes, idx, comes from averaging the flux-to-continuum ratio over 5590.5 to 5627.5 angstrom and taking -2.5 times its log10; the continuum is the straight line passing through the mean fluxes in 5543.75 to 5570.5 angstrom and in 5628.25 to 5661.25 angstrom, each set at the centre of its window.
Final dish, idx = 0.04 mag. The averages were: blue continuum 34.3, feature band 32.7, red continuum 33.9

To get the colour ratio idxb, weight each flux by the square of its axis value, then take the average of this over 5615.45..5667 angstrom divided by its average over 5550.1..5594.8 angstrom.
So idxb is 1.03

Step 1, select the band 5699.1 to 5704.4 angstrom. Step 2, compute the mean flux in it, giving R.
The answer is 32.4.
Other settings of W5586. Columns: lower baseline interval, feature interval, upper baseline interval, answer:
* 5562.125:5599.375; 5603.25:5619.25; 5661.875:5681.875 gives 0.0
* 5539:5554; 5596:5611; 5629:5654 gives 0.8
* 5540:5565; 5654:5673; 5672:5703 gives 0.3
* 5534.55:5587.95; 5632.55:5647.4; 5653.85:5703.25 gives 0.0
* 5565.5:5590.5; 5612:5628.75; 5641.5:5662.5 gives 0.2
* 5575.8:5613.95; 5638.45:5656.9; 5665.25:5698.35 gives -0.1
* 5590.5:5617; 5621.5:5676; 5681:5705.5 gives -0.7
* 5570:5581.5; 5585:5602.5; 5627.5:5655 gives 1.2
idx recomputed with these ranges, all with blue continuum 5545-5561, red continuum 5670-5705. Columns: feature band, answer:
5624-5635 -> 0.008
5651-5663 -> 0.039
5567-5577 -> 0.077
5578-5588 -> 0.041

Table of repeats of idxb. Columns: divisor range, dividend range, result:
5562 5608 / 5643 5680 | 1.06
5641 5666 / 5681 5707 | 1.03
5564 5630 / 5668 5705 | 1.07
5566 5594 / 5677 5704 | 1.08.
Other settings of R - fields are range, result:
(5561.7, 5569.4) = 32.8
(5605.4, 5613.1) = 34.9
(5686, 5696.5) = 34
